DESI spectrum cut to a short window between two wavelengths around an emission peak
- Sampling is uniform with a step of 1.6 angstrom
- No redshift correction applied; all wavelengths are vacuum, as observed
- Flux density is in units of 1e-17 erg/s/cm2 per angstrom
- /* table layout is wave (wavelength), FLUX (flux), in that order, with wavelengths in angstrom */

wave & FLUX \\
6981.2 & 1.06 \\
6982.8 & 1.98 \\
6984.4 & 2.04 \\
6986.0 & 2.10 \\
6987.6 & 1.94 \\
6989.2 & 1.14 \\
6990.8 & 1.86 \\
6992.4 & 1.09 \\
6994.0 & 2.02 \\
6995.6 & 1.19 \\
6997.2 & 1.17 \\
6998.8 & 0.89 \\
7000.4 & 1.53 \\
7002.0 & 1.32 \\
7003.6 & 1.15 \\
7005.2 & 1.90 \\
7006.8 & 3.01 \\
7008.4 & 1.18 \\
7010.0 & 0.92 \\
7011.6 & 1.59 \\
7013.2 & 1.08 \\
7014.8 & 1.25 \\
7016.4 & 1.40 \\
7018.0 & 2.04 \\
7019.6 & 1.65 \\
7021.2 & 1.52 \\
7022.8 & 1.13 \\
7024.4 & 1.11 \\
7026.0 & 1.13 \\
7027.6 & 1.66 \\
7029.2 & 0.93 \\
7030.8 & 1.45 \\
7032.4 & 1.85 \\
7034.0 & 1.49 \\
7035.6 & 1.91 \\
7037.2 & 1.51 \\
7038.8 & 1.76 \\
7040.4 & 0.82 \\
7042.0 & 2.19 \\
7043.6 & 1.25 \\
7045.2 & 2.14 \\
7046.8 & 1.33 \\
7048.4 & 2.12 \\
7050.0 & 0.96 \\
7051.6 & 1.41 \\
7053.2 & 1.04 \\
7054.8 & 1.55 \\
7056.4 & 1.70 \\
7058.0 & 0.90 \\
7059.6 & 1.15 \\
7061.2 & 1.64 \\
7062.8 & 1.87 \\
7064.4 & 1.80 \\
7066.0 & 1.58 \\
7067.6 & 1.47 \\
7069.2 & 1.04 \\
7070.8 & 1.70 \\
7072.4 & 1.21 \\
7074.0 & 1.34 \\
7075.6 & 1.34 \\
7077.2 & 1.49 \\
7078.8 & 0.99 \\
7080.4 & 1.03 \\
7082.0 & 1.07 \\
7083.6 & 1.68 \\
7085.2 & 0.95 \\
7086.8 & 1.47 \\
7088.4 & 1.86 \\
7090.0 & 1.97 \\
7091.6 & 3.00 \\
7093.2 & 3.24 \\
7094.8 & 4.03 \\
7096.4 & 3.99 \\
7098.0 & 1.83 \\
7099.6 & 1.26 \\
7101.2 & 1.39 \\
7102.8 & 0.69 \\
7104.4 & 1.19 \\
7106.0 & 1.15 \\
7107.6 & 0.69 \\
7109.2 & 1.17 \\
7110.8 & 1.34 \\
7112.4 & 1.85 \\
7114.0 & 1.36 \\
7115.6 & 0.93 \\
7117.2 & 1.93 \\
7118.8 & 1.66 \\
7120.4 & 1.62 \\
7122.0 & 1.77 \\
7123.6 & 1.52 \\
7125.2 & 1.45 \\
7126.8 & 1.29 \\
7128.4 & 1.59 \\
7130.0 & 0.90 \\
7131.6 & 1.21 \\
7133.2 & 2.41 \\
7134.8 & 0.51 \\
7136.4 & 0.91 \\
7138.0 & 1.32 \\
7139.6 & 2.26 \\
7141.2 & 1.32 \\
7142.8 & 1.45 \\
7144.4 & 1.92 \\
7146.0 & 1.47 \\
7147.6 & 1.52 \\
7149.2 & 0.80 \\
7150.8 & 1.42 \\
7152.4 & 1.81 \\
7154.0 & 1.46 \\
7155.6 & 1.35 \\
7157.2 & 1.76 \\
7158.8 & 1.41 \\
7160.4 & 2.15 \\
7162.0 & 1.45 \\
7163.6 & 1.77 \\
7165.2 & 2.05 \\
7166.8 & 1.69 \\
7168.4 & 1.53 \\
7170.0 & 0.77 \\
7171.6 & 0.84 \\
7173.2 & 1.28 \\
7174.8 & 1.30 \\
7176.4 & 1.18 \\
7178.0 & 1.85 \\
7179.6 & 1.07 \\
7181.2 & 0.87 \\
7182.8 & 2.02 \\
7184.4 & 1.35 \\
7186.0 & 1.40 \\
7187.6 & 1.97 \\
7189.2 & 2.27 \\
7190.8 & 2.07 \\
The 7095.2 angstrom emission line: Hbeta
